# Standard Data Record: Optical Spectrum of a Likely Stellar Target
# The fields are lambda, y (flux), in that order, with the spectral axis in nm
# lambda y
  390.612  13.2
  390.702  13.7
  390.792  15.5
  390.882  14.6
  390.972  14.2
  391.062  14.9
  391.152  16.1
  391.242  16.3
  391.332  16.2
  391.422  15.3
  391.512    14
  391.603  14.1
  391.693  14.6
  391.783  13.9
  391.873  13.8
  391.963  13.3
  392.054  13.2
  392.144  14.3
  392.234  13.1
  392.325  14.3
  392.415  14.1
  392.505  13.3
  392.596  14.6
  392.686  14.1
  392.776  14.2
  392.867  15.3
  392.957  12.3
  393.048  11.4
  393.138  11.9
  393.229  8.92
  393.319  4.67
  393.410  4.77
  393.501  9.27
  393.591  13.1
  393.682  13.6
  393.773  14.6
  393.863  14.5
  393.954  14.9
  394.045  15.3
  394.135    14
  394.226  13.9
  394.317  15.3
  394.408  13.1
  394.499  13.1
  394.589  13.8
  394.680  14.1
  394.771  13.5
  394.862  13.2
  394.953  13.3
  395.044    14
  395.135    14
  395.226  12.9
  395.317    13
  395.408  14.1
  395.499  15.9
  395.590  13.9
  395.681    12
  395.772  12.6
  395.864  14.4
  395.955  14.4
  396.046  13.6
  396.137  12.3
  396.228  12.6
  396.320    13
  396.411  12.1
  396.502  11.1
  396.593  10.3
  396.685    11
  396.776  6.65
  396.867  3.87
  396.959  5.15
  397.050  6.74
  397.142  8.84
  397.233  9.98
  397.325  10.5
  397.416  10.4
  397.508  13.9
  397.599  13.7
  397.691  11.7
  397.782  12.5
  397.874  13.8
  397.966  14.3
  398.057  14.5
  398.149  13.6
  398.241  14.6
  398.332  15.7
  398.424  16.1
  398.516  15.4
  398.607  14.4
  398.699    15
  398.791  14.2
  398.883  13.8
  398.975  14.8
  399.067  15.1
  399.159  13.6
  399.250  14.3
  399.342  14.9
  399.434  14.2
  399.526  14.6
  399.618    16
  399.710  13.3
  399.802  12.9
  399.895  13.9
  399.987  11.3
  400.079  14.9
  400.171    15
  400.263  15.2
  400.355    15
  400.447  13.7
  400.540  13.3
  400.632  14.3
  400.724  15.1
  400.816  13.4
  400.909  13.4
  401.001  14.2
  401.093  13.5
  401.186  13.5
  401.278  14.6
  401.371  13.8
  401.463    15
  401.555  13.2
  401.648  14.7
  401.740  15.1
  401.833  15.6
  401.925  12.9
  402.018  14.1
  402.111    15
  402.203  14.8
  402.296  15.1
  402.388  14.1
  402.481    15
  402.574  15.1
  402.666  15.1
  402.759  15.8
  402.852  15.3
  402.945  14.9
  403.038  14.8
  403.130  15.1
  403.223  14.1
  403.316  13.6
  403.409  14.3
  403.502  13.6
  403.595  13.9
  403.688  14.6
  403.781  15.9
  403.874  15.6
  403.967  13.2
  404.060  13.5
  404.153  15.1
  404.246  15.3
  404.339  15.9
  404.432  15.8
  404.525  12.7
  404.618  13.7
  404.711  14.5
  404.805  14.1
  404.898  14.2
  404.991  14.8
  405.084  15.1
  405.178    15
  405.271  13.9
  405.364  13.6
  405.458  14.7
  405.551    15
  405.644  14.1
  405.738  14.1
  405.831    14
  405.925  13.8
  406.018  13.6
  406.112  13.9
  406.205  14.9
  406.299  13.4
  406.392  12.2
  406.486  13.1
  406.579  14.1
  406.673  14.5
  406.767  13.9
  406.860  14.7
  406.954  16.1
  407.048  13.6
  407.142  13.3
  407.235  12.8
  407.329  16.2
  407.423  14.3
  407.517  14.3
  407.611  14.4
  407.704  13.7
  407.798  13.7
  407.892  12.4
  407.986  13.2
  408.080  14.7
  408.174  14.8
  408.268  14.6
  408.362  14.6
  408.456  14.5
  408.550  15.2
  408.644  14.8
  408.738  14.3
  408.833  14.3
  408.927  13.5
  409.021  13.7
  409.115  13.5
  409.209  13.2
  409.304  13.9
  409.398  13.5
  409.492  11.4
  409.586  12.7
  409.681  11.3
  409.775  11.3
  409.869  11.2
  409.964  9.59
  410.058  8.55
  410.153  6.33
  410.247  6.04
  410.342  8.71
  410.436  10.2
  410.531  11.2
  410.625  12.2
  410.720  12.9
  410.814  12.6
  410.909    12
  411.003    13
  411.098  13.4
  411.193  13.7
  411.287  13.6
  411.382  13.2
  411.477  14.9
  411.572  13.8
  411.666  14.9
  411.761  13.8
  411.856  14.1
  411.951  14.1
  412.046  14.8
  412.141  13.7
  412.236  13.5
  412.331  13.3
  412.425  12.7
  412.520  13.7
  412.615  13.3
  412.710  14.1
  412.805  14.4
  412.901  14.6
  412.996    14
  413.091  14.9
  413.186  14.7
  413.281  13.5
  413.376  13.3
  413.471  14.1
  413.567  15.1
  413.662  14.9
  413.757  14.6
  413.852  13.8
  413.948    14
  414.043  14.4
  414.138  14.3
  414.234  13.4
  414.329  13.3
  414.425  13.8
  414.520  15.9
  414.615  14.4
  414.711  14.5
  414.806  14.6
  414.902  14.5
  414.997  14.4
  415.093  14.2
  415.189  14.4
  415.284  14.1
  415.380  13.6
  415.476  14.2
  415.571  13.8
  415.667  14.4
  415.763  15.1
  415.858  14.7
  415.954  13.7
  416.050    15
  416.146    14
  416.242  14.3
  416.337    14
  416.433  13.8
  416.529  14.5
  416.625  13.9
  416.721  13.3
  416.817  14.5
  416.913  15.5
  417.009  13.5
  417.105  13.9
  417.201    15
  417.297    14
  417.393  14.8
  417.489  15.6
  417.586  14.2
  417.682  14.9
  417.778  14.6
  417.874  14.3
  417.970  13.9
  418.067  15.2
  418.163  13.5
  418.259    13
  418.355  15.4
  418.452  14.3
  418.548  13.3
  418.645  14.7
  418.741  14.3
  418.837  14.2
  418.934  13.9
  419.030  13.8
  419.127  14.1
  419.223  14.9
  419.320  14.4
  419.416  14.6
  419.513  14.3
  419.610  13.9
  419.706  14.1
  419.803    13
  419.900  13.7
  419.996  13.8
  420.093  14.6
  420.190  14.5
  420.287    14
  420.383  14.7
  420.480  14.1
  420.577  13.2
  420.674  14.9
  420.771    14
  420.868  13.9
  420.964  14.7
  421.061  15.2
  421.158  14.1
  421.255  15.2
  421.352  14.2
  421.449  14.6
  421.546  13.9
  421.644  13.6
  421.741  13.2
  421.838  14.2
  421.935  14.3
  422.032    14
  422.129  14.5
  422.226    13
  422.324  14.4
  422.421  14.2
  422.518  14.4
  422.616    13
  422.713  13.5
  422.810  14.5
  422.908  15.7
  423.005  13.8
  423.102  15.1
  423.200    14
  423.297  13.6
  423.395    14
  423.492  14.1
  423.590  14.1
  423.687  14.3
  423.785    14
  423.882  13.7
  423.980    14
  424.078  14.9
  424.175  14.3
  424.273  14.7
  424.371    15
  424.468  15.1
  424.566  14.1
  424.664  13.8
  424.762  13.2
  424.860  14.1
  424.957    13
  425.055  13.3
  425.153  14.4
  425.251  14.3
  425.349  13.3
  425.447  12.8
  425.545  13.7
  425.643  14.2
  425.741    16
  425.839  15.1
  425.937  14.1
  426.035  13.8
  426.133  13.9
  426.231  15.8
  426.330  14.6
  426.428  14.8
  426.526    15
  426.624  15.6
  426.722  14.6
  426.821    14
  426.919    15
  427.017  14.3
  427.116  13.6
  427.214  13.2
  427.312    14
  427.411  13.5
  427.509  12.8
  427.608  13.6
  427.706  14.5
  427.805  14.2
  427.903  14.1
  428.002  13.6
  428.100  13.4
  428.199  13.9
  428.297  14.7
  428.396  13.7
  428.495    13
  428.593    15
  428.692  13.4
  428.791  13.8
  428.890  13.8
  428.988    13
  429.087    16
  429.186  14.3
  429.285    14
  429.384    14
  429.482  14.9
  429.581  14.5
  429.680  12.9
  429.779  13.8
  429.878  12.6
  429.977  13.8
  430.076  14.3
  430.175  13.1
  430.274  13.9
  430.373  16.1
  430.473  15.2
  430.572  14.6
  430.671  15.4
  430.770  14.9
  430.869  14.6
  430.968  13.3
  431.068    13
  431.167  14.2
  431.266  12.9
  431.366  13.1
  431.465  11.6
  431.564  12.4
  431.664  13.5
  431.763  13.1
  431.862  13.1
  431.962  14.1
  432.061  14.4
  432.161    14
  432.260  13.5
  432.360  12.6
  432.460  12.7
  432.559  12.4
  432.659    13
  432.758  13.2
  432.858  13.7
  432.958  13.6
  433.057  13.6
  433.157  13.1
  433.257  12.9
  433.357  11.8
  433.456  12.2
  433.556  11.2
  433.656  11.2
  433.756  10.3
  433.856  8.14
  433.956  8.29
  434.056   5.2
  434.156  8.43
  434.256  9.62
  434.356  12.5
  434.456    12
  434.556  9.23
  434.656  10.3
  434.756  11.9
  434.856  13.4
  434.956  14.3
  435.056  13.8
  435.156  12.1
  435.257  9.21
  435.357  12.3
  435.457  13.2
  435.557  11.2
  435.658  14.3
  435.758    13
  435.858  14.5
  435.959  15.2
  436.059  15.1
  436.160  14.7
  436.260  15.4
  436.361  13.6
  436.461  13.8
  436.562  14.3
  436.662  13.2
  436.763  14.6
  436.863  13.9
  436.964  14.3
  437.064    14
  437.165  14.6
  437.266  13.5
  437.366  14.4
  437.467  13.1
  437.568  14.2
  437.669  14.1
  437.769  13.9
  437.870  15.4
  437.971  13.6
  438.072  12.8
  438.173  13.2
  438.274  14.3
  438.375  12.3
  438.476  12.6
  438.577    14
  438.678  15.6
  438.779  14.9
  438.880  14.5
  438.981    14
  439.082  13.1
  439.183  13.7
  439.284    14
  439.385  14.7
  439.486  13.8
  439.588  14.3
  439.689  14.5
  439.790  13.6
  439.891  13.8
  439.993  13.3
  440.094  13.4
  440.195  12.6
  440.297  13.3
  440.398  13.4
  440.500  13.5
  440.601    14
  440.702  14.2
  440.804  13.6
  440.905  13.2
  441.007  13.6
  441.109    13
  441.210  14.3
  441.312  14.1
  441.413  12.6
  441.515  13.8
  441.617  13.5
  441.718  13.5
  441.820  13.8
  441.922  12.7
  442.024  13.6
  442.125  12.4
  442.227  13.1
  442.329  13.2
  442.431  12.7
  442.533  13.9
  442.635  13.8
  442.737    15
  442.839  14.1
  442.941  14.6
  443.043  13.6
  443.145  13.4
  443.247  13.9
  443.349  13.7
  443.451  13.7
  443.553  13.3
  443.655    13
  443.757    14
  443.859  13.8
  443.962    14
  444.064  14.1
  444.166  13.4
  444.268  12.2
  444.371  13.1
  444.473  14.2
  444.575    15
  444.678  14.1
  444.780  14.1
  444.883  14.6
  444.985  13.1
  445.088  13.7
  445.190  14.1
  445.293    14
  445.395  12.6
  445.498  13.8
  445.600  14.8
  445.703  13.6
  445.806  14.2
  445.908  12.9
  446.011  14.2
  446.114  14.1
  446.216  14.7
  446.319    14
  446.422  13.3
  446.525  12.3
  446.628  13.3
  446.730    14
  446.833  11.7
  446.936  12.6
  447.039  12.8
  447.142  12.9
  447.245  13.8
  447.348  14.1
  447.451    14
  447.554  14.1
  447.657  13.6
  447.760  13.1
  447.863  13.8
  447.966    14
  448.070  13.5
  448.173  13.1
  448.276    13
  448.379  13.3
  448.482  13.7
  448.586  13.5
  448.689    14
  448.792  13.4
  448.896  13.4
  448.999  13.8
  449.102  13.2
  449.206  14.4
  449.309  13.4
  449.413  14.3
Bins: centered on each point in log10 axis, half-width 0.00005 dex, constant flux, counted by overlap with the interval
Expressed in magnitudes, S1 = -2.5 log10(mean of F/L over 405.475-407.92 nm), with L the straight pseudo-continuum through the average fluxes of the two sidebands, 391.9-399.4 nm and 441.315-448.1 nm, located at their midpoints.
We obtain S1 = -0.08 mag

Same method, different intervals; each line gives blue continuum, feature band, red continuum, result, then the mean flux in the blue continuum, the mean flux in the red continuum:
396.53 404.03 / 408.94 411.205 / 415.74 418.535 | 0.22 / 13.6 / 14.3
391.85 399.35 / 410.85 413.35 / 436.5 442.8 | -0.05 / 12.8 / 13.7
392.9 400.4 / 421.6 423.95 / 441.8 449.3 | -0.06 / 12.8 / 13.6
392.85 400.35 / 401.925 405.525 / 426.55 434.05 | -0.13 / 12.8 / 13.4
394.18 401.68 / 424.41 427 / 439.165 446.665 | -0.06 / 13.2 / 13.7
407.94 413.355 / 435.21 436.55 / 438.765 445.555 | 0.00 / 13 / 13.7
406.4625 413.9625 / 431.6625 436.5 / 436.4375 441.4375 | 0.11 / 13.3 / 13.8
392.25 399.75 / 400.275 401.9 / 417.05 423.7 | -0.08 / 12.9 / 14.2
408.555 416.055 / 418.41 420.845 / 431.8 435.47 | -0.10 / 13.4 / 11.9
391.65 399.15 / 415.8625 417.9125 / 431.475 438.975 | -0.12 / 12.8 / 12.9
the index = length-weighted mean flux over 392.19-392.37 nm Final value 13.7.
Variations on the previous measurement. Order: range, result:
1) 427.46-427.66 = 13.2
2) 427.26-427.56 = 13.4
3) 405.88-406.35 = 13.9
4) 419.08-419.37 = 14.5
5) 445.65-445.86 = 13.9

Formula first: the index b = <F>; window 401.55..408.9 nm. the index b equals 14.4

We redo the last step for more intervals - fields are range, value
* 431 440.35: 13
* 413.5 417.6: 14.3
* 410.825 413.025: 13.7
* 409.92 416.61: 13.5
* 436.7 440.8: 13.9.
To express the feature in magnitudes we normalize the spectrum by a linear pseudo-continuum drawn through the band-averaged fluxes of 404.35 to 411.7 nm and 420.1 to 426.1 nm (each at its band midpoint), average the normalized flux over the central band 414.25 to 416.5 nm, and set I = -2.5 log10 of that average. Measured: -0.04 mag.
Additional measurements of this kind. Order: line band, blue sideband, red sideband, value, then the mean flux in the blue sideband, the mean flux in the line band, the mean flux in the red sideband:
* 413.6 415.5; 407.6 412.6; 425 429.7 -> -0.08 mag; 12.9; 14.3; 14.1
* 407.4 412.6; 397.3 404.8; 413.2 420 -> 0.11 mag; 14.3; 12.9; 14.2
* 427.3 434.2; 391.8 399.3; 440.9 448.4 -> 0.01 mag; 12.8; 13.2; 13.6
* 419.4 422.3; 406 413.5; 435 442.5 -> -0.06 mag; 13.3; 14.1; 13.7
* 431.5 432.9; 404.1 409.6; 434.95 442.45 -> 0.04 mag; 14.1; 13.2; 13.7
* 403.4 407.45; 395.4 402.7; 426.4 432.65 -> -0.06 mag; 13.4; 14.3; 13.9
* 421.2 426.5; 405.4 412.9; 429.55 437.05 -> -0.09 mag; 13.3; 14.2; 12.9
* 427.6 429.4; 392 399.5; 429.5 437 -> -0.09 mag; 12.8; 14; 12.9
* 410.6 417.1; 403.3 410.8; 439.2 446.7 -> -0.04 mag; 13.5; 14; 13.7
